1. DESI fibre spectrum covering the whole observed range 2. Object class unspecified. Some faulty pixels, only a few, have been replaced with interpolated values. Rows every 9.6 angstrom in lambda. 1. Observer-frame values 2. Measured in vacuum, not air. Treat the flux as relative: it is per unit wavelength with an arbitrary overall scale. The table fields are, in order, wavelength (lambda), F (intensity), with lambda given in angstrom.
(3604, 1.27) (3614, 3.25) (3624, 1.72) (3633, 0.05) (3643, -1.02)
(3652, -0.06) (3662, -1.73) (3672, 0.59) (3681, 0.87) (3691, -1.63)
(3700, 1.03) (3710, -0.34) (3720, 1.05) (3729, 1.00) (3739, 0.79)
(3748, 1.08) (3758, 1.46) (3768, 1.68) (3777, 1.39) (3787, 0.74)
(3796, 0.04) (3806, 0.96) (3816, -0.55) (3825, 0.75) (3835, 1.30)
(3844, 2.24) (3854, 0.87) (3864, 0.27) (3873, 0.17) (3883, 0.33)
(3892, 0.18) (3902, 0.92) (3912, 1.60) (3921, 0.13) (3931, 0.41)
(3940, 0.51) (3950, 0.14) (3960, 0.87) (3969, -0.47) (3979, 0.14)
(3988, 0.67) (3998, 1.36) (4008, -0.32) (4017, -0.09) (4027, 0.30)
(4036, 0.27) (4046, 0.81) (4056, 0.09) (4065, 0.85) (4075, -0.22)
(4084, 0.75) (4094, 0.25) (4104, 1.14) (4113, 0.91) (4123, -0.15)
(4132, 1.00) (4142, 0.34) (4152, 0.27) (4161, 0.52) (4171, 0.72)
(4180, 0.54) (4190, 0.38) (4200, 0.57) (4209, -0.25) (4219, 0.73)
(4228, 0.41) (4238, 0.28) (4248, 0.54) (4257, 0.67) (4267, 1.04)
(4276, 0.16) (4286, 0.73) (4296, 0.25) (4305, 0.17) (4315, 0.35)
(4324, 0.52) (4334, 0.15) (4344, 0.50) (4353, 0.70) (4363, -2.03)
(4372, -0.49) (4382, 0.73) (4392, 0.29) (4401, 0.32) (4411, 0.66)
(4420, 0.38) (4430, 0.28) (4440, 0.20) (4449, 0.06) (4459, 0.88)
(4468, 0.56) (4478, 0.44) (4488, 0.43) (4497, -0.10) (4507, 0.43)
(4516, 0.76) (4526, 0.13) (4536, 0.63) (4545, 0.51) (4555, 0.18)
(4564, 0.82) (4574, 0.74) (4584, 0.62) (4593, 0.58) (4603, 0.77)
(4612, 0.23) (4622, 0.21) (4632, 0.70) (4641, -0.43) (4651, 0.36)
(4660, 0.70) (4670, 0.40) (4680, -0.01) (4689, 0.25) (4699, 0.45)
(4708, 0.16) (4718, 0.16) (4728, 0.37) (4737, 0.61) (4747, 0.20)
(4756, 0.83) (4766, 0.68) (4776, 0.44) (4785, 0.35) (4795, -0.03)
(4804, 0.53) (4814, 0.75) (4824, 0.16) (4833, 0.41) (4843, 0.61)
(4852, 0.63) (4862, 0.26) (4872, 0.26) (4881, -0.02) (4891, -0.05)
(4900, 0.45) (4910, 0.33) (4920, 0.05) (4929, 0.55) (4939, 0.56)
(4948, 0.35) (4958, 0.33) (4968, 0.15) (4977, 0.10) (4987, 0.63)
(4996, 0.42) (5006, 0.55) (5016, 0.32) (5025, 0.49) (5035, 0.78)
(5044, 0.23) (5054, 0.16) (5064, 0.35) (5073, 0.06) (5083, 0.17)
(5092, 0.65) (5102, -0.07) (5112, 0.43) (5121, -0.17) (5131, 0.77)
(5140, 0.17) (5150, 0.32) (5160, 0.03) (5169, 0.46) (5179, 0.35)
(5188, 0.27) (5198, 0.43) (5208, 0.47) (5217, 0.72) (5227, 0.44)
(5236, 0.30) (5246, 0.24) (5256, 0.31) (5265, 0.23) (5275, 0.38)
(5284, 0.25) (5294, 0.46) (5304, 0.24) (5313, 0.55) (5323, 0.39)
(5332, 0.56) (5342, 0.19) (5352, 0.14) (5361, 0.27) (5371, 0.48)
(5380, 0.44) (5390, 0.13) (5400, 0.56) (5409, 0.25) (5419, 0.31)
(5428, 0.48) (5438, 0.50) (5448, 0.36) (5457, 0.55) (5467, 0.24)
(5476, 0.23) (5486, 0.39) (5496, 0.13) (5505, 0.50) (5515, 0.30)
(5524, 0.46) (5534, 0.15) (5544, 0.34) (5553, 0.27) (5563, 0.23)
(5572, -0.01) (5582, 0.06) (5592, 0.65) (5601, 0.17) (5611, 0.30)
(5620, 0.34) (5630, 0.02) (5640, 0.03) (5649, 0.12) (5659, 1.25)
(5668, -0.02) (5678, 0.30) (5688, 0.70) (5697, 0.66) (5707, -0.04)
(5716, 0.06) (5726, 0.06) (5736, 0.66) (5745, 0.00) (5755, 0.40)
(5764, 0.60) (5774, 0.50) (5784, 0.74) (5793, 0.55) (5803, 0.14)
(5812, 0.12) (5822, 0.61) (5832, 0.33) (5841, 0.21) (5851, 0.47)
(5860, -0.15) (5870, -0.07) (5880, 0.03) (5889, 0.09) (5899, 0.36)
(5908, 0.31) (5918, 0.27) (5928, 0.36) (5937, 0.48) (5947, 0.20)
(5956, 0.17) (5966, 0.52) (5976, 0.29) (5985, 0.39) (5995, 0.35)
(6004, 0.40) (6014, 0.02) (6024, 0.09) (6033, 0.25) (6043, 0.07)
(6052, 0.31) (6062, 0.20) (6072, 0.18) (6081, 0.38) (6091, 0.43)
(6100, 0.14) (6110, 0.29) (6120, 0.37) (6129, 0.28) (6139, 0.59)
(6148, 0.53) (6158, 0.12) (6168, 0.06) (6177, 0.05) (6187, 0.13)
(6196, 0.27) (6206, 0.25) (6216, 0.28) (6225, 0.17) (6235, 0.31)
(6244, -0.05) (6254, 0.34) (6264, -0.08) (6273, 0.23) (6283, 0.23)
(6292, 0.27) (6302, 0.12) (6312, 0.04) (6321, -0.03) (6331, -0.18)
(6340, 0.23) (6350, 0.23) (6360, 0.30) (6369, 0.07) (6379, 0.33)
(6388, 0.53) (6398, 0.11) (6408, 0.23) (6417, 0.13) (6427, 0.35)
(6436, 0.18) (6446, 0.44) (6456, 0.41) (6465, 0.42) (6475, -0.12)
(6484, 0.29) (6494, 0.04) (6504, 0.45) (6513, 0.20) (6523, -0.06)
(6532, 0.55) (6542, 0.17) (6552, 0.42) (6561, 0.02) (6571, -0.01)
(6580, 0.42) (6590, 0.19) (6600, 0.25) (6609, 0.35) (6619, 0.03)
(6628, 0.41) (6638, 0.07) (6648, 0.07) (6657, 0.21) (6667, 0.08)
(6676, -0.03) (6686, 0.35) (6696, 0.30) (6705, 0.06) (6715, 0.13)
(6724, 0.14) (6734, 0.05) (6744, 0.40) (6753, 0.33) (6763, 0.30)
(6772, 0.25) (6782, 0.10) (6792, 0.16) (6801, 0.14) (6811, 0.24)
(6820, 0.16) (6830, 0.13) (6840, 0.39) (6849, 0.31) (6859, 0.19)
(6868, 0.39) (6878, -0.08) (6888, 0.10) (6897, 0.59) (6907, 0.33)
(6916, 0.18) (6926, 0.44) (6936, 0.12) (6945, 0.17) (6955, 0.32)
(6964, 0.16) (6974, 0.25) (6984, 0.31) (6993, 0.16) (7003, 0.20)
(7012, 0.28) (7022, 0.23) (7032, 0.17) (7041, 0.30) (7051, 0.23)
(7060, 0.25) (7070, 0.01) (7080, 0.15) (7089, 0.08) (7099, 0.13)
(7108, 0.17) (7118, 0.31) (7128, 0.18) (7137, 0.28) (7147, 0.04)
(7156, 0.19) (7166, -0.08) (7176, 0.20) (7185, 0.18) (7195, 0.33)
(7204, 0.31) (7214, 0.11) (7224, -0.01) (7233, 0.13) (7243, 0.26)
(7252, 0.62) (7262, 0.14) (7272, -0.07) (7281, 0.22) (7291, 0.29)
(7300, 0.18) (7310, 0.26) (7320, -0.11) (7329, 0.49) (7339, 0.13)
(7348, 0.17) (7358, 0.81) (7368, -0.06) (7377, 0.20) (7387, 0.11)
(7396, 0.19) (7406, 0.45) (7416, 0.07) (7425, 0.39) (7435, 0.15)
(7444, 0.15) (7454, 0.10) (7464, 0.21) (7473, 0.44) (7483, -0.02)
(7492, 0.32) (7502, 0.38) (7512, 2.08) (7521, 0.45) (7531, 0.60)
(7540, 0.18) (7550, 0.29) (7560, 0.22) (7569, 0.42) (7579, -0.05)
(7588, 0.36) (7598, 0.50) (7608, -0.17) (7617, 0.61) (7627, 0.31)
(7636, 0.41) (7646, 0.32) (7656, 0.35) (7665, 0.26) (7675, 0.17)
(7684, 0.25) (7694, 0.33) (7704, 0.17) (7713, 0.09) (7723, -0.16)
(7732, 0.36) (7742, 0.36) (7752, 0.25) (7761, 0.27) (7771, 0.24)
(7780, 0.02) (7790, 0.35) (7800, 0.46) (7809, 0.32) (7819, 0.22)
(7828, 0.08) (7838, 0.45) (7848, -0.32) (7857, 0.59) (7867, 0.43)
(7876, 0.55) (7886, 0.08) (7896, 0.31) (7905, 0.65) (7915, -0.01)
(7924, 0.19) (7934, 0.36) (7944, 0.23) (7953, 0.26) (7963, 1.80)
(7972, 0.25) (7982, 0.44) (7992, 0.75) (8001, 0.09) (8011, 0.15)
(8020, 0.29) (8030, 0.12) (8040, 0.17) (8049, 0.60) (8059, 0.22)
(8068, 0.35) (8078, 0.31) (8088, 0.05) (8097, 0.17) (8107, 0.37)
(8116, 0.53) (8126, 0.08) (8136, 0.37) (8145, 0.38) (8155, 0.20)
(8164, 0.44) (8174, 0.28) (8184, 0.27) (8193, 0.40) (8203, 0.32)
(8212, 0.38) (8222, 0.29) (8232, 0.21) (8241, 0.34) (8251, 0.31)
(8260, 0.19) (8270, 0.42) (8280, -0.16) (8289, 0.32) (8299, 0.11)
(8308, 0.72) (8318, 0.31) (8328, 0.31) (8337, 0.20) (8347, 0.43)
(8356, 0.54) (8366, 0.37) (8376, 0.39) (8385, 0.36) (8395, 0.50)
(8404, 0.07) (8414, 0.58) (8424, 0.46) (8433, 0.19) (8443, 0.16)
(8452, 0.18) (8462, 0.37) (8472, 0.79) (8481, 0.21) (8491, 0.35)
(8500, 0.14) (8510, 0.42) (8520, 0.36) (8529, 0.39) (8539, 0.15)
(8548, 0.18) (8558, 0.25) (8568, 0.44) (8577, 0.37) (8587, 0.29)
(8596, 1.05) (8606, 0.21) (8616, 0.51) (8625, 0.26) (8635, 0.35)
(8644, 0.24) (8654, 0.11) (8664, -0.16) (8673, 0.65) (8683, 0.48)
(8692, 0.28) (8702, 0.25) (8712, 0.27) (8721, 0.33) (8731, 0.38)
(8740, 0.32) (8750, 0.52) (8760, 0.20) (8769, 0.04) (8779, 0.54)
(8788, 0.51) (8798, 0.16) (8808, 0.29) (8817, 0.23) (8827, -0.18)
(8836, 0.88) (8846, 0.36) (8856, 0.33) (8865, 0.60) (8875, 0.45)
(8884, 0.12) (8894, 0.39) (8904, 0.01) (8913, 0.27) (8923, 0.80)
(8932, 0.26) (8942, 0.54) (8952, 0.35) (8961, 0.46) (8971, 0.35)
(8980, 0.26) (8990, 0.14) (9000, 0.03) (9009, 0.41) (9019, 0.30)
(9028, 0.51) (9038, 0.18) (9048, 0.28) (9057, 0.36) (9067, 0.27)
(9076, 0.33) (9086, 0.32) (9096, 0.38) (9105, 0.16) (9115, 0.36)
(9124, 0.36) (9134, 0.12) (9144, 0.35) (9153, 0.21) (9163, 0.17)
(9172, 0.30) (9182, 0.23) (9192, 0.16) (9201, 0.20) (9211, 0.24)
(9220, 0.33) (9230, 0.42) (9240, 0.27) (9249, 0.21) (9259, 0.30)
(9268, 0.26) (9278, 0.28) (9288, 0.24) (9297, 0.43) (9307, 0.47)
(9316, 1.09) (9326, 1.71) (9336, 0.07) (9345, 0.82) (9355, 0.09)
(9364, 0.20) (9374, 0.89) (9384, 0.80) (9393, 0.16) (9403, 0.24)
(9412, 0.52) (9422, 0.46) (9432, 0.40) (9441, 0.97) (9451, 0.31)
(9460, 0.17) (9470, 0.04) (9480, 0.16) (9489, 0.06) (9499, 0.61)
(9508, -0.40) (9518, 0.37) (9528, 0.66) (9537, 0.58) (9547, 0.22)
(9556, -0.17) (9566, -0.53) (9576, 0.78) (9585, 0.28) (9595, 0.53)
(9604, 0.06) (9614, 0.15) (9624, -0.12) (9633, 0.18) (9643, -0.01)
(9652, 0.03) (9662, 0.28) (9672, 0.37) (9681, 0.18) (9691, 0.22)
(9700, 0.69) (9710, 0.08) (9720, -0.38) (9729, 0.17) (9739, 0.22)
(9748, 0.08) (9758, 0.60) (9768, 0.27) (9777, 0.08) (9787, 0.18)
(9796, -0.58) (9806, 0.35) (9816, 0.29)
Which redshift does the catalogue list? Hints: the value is 1.01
